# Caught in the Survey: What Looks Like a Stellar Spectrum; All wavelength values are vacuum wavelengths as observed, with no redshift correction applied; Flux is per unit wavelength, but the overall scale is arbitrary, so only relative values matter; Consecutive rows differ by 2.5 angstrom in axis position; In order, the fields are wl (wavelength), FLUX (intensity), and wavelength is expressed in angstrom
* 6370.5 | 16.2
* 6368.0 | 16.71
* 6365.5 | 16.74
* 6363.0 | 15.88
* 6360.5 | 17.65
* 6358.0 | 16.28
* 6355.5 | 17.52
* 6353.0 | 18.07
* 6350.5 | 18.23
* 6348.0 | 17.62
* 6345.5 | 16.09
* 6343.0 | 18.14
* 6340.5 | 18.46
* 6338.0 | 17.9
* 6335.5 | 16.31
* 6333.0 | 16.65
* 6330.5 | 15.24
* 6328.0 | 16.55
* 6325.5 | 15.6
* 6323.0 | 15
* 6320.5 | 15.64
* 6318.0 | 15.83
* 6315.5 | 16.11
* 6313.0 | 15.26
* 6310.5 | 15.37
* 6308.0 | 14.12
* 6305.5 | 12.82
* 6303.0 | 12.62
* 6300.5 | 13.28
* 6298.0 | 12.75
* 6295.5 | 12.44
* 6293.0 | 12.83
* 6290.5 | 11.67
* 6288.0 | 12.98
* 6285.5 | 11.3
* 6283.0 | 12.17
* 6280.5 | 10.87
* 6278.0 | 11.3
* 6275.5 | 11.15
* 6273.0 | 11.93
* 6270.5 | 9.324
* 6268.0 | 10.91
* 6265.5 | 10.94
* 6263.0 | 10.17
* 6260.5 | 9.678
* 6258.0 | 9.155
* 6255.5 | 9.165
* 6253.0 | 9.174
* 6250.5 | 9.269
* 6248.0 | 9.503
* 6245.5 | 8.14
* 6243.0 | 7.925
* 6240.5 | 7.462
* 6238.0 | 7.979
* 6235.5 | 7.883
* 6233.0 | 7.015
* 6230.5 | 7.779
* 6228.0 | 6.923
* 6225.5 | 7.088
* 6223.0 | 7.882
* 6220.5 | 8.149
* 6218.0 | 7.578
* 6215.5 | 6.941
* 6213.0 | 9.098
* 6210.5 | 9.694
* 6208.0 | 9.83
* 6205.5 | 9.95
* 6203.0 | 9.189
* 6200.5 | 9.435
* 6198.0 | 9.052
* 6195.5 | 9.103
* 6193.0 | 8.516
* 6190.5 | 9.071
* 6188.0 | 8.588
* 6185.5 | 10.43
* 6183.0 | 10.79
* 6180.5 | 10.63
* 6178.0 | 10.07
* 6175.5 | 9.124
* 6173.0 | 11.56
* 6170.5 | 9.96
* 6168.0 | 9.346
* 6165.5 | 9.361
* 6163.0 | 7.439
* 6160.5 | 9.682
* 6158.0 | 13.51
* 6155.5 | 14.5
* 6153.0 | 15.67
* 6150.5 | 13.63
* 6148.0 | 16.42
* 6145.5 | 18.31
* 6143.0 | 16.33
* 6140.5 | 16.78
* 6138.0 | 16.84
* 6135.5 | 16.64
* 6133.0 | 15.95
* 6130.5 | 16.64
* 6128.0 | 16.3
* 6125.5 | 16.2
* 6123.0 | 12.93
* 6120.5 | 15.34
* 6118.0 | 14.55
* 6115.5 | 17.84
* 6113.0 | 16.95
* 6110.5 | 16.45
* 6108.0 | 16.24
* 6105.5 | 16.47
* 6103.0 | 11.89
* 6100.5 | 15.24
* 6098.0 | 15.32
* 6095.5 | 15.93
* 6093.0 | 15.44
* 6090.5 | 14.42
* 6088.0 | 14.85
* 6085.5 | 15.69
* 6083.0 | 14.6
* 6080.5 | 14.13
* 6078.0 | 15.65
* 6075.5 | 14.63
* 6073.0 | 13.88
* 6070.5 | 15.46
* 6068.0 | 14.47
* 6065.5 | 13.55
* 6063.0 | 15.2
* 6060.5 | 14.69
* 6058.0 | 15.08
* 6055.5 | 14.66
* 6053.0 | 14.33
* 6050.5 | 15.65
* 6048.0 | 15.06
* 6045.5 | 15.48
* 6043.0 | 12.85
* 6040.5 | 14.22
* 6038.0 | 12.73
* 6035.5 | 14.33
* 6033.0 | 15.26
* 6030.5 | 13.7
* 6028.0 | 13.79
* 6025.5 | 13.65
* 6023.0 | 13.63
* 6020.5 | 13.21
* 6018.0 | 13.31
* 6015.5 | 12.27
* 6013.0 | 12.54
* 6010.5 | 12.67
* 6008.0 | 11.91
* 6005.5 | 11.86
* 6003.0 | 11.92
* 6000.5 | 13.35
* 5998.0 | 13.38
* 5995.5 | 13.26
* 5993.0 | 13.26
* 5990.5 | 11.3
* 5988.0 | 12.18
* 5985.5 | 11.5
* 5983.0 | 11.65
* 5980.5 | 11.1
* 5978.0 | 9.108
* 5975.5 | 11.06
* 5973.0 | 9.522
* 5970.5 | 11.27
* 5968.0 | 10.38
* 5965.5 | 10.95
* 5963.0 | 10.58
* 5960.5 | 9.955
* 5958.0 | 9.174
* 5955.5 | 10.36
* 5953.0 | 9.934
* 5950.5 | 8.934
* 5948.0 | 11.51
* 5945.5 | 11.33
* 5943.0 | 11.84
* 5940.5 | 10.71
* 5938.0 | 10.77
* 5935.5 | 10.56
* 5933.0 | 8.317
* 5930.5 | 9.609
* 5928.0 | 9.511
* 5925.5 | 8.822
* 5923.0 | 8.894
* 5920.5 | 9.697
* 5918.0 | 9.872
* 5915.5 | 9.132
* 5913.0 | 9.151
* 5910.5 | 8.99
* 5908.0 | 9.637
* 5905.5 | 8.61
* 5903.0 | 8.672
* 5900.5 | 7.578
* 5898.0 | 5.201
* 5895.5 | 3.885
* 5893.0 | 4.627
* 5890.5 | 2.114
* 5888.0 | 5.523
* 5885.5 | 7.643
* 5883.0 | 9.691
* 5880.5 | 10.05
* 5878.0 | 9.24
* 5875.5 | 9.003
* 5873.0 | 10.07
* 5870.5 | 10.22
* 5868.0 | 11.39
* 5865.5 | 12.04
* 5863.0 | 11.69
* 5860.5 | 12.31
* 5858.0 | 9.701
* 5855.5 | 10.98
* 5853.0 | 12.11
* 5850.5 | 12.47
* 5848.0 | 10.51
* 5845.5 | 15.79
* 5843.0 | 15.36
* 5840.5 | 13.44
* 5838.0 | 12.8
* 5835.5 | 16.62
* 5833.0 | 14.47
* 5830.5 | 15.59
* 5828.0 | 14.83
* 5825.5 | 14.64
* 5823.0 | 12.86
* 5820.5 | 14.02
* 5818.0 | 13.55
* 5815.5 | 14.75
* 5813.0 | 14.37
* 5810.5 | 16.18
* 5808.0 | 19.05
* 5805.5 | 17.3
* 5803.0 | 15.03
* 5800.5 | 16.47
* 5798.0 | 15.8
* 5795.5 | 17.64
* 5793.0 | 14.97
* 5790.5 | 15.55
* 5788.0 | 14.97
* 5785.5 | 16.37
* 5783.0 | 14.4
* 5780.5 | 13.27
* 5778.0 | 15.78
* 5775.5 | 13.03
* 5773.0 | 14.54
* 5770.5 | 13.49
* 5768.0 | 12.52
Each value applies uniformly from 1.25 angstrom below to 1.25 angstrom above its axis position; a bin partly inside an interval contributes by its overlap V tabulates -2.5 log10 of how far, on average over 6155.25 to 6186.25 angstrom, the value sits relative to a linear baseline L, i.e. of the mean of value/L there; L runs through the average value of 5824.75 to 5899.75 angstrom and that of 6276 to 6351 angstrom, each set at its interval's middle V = 0.279 mag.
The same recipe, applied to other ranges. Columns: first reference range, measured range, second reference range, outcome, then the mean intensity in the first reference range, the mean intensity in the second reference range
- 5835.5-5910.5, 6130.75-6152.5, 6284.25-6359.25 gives -0.24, 9.84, 15.3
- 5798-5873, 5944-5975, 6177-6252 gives 0.17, 13.8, 8.7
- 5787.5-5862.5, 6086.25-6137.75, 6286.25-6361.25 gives -0.04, 14.4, 15.5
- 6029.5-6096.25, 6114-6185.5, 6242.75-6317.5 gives -0.01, 14.7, 11.6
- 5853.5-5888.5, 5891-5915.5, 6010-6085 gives 0.43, 10.1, 14.2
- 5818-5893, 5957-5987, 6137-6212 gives 0.09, 11.5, 11.4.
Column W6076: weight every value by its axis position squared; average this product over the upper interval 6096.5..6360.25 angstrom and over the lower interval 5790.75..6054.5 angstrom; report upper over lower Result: 1.18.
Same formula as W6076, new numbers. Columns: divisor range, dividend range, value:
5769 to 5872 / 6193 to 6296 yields 0.77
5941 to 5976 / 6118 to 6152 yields 1.62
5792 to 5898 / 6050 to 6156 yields 1.37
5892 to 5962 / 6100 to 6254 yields 1.36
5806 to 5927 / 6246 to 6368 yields 1.46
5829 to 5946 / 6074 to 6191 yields 1.49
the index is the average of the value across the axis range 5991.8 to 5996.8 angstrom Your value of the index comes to 13.3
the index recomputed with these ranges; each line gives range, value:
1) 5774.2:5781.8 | 14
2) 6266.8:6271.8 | 10.1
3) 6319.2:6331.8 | 15.6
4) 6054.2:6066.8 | 14.6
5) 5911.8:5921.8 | 9.46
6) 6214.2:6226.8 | 7.53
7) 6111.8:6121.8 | 16.1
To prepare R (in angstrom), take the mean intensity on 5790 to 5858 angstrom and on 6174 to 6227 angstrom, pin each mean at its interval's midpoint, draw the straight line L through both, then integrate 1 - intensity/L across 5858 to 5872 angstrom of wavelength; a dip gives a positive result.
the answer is 2.7 angstrom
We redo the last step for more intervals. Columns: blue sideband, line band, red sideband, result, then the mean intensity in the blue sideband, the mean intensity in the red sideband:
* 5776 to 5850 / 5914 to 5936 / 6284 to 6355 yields 8.3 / 15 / 15.2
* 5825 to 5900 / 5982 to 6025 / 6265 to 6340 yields -3.3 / 10.7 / 13.6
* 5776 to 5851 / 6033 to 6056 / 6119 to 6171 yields 0.1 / 15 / 14.2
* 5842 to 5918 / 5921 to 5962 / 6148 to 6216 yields -1.7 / 9.43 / 10.3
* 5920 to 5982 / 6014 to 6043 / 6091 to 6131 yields -1.9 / 10.2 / 15.6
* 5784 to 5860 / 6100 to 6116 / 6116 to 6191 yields -2.9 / 14.6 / 13.2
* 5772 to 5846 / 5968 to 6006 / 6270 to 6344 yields 7.9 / 15.1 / 14.1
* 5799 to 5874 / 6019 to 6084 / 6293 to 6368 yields 1.1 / 13.7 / 15.8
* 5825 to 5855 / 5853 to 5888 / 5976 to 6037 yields 9.0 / 14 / 12.7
